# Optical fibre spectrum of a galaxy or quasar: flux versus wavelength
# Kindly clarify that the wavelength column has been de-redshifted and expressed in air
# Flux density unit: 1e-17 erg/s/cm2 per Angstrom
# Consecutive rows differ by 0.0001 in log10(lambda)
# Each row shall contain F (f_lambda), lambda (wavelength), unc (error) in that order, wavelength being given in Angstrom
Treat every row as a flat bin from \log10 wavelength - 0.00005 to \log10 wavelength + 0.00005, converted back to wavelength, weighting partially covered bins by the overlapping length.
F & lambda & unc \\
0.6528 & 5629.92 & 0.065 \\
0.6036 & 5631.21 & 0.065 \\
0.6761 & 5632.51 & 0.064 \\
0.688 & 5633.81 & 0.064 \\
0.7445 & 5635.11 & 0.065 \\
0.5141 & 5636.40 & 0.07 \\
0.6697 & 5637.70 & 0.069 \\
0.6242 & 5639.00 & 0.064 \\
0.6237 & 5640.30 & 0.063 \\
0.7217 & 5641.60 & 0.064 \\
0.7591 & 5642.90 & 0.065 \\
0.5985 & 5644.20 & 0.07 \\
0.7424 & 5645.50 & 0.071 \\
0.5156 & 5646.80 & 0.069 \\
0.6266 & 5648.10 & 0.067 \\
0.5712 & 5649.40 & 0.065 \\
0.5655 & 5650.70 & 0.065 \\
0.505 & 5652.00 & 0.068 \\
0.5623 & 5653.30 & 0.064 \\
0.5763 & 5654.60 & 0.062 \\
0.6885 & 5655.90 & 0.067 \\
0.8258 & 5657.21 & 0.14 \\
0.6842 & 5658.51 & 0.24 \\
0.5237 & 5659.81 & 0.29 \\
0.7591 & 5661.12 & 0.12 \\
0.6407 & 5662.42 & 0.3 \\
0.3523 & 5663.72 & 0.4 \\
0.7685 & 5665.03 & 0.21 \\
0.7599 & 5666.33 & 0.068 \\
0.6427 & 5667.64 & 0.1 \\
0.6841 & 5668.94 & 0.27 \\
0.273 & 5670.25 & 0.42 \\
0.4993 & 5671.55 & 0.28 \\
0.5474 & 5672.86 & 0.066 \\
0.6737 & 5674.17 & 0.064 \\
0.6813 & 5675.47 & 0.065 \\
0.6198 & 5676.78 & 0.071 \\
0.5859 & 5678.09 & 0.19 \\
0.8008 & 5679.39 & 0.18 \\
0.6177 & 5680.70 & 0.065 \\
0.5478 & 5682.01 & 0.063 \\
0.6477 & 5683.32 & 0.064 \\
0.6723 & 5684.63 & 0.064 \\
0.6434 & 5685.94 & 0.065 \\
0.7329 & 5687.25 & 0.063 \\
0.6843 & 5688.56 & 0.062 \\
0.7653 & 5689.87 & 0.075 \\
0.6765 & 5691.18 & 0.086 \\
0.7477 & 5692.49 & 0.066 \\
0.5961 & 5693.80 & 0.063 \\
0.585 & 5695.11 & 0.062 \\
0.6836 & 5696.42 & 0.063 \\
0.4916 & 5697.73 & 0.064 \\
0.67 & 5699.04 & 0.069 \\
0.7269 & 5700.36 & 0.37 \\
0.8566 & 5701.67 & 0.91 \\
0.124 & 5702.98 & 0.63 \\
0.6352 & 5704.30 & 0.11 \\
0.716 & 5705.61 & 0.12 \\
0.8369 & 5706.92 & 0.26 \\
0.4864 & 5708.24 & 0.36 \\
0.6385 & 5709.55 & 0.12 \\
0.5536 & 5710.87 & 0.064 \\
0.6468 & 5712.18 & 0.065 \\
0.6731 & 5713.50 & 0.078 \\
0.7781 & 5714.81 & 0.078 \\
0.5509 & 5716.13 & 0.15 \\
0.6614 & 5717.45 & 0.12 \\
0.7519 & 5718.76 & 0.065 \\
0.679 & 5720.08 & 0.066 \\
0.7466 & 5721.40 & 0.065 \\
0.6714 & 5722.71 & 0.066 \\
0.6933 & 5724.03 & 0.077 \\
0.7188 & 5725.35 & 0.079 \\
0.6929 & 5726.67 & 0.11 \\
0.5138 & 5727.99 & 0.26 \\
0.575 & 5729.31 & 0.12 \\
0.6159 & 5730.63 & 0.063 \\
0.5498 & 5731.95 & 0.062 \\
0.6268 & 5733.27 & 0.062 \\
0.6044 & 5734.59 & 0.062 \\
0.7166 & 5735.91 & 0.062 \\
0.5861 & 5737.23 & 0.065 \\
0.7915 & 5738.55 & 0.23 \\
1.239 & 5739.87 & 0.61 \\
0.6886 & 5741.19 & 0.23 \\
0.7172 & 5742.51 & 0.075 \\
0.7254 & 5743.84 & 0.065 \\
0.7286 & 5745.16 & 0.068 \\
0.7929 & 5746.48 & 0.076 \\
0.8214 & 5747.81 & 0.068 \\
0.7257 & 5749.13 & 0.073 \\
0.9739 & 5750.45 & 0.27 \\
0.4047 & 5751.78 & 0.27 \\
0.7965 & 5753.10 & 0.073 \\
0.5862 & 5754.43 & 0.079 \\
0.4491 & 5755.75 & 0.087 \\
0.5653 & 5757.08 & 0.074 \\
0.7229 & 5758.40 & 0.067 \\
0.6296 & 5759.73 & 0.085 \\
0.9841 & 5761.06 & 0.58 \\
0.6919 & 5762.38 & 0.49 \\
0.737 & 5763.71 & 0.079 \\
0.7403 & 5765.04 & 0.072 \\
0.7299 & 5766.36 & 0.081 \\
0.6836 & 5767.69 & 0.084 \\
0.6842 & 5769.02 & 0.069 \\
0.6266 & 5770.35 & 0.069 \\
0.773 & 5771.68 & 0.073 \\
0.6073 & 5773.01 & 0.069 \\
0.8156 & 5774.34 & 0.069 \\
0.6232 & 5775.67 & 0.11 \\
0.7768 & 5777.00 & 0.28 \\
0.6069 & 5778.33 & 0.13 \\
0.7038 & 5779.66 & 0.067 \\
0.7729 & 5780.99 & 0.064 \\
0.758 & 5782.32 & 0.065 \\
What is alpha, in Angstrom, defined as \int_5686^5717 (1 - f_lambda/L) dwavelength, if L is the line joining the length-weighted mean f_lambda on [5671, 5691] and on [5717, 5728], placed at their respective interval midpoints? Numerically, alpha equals 1.1 Angstrom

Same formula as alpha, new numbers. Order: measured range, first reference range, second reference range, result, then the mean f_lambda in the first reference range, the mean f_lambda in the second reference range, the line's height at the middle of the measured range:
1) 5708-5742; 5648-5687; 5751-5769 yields -1.07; 0.619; 0.673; 0.653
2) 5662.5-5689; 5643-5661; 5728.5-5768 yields 0.91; 0.623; 0.706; 0.644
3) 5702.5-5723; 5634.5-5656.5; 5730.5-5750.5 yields 2.00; 0.624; 0.741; 0.707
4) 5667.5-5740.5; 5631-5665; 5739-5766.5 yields 4.01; 0.632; 0.736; 0.688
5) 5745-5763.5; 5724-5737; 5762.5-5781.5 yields -0.96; 0.626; 0.705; 0.671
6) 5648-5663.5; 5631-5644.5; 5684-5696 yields 1.08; 0.659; 0.678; 0.666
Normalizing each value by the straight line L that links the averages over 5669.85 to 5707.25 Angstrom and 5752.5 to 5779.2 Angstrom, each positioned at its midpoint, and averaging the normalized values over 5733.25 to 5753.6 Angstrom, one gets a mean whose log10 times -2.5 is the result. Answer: -0.115 mag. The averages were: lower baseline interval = 0.633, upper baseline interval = 0.691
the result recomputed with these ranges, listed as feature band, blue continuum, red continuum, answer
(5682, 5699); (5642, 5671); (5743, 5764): -0.010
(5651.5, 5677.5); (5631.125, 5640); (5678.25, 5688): 0.072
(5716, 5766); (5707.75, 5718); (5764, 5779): -0.061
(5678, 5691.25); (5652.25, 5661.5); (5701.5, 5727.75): -0.039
